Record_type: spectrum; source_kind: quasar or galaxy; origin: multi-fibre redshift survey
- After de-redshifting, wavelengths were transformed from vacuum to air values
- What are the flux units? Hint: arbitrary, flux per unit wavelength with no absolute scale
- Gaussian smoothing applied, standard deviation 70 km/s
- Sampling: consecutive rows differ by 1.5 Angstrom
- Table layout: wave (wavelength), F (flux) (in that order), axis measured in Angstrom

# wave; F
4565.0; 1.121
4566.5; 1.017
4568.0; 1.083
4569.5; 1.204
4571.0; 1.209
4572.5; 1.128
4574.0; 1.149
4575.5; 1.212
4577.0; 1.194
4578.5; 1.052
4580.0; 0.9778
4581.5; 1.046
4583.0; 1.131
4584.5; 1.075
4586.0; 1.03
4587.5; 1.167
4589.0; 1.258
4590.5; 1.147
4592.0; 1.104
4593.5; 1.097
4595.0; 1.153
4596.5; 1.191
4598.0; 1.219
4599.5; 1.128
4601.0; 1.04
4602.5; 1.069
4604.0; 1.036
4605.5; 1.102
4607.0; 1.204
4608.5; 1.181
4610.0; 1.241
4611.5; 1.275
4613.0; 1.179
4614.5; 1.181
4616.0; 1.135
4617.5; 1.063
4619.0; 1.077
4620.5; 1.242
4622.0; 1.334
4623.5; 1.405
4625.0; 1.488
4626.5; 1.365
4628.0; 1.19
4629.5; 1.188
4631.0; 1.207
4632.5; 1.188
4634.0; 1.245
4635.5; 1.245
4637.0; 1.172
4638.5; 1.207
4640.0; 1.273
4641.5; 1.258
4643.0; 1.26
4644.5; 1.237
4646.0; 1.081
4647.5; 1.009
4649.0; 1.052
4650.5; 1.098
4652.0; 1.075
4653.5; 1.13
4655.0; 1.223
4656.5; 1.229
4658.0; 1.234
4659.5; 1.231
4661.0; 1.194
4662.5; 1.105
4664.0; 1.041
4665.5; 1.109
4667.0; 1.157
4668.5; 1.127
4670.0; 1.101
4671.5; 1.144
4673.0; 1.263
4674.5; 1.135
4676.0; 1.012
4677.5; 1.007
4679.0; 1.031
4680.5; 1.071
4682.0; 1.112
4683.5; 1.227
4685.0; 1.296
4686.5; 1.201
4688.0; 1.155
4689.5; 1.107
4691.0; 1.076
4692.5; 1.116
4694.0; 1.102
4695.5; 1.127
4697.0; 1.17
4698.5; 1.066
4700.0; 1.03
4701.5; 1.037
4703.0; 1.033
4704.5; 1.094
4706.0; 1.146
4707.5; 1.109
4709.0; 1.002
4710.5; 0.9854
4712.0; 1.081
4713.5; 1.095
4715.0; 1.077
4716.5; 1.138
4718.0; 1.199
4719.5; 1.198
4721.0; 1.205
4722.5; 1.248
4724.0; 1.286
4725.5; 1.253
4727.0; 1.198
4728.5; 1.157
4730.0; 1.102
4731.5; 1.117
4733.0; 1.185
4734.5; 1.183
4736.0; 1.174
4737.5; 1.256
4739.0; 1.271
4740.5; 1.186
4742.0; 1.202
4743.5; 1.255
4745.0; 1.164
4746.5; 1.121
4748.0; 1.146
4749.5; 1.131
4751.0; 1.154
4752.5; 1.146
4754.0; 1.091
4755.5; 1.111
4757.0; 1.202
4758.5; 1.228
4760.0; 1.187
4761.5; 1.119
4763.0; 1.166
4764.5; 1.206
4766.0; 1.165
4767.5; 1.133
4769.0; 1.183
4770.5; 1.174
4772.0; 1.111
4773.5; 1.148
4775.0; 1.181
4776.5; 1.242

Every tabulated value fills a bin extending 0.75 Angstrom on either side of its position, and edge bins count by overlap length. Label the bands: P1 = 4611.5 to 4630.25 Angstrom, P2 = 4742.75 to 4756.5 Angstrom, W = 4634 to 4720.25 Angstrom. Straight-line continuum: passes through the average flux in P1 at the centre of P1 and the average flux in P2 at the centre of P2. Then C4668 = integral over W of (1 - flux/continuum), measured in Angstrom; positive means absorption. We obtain 4.8 Angstrom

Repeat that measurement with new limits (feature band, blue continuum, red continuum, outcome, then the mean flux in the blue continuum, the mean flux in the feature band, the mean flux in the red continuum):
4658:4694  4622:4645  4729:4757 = 2.8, 1.26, 1.13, 1.17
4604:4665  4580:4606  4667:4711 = -4.5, 1.11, 1.19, 1.11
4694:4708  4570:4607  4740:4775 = 0.7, 1.12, 1.09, 1.16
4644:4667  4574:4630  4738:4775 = 0.6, 1.17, 1.14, 1.17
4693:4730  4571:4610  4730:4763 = 1.1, 1.13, 1.13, 1.17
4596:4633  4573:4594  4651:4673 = -2.1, 1.12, 1.2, 1.15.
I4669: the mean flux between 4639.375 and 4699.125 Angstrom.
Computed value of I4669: 1.14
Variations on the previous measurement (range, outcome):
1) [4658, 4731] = 1.13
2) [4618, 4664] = 1.2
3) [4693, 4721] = 1.1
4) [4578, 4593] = 1.1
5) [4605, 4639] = 1.22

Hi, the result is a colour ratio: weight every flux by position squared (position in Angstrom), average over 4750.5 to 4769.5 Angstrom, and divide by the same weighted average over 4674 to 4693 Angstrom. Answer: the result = 1.07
